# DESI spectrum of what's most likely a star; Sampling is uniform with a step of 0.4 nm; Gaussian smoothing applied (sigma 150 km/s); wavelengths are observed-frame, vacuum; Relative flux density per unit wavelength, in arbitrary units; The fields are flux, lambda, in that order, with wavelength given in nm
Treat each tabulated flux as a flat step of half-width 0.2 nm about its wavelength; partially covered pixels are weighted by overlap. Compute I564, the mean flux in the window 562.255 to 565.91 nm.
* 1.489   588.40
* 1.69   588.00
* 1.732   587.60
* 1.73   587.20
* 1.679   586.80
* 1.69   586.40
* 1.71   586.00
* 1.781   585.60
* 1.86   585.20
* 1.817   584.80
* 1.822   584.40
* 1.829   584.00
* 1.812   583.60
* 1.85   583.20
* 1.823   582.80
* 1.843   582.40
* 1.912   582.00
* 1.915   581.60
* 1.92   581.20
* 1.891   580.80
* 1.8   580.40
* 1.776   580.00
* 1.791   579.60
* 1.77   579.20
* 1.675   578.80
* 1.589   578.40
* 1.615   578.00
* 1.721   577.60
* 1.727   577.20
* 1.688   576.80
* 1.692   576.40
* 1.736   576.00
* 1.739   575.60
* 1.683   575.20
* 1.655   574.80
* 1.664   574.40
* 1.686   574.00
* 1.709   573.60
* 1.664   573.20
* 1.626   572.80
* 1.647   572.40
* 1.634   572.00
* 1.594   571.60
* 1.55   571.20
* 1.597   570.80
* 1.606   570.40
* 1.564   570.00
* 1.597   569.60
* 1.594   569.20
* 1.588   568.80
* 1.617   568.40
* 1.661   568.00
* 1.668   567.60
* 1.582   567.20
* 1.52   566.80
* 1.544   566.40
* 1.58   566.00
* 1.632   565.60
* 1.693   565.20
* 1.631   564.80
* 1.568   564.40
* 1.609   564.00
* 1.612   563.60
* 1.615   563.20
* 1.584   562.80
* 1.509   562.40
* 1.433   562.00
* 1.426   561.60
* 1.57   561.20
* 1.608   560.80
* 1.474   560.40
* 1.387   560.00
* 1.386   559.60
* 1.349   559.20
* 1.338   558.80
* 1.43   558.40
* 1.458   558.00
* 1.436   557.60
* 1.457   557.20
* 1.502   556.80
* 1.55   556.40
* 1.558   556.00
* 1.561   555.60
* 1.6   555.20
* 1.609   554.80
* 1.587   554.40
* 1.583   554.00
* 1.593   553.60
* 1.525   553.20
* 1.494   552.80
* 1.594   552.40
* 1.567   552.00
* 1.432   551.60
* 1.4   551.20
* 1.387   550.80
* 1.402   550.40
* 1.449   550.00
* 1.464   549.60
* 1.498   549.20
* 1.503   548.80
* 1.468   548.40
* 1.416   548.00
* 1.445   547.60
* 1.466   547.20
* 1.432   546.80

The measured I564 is 1.61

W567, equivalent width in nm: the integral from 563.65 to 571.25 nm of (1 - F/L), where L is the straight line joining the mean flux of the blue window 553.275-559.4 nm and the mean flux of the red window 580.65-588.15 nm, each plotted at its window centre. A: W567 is 0.112 nm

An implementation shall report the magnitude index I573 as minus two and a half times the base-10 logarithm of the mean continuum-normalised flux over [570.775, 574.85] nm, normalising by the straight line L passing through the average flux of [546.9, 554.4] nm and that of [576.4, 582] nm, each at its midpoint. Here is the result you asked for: 0.04 mag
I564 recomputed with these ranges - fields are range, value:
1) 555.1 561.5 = 1.48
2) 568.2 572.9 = 1.6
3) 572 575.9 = 1.67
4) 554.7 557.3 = 1.55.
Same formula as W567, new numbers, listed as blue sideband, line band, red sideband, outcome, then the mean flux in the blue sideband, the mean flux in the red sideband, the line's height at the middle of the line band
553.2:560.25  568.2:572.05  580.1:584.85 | 0.20 nm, 1.49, 1.85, 1.68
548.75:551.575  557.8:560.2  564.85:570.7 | 0.21 nm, 1.44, 1.6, 1.52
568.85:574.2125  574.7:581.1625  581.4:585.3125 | 0.06 nm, 1.62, 1.85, 1.74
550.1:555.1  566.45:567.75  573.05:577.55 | 0.04 nm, 1.51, 1.7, 1.63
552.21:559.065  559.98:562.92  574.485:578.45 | 0.12 nm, 1.52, 1.69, 1.57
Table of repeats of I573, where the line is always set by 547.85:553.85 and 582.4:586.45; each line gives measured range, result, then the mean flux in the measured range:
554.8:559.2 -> 0.04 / 1.49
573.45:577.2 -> 0.01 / 1.7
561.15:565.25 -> 0.03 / 1.56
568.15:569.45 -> 0.04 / 1.6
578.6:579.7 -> 0.01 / 1.74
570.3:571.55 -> 0.06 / 1.58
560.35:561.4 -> 0.01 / 1.56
